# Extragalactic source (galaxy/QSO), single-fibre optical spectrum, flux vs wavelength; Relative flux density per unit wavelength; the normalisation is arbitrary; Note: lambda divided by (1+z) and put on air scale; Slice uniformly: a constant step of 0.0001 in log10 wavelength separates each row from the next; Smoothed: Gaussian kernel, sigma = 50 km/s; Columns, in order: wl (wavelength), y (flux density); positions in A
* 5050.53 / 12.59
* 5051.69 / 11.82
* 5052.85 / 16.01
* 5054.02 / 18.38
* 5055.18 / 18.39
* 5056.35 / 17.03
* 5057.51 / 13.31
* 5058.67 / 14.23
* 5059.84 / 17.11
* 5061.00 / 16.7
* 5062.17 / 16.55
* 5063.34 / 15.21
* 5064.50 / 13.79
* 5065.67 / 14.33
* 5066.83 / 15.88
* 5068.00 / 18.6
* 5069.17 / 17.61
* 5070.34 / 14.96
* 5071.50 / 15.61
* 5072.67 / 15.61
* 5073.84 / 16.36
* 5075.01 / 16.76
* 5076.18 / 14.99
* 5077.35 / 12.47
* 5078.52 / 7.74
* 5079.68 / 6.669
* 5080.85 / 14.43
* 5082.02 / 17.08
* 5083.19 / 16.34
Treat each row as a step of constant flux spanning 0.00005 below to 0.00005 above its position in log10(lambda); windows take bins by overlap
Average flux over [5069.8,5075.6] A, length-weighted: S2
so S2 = 15.9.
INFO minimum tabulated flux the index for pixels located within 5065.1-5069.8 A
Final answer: 14.33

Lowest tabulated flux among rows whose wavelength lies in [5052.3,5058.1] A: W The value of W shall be 13.31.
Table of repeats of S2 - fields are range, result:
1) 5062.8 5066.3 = 14.5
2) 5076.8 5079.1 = 10.1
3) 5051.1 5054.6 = 15.4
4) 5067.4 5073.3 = 16.5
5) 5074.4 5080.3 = 11.8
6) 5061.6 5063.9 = 15.9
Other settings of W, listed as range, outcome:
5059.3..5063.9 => 15.21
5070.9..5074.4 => 15.61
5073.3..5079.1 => 7.74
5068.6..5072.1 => 14.96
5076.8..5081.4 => 6.669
